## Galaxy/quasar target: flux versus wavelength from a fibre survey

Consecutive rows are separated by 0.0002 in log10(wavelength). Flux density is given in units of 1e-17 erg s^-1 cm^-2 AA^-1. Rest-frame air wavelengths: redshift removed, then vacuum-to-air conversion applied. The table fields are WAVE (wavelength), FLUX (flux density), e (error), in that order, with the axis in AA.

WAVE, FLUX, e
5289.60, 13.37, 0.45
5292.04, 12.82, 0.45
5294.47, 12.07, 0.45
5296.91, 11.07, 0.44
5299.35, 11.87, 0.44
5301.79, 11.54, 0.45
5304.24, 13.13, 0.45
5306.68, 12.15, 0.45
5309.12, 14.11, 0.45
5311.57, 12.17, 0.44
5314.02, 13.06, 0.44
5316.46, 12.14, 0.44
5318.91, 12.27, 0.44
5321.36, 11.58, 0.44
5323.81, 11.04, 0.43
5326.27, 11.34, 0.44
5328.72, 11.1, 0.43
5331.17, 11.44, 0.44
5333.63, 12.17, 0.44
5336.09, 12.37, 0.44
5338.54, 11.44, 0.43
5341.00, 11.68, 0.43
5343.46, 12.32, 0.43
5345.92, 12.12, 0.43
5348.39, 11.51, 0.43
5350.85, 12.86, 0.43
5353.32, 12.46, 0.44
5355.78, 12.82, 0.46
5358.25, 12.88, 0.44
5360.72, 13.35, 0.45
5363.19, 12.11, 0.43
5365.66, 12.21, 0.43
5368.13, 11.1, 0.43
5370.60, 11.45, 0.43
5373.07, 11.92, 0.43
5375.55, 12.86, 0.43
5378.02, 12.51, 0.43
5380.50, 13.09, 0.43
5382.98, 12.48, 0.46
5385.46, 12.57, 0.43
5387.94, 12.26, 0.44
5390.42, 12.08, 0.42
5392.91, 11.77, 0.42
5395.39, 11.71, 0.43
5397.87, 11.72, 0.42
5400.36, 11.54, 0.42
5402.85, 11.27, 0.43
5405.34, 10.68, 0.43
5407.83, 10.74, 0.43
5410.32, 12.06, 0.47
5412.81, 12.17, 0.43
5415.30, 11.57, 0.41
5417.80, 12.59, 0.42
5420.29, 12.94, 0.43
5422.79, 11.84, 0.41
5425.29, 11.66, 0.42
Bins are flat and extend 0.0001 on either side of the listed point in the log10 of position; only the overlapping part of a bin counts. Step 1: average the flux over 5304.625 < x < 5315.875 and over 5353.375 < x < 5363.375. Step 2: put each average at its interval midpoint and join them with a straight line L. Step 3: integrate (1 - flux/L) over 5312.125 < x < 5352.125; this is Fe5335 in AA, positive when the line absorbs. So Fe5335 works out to 2.9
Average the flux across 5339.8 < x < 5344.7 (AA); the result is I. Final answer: 12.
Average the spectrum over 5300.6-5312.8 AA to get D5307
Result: 12.6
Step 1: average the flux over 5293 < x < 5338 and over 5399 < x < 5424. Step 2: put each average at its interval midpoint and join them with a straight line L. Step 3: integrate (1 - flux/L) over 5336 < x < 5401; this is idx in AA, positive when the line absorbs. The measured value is -1.8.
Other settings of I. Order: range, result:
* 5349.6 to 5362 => 12.9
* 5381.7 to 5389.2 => 12.4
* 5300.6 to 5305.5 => 12.3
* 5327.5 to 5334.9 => 11.6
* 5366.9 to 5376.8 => 11.8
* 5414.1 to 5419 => 12.1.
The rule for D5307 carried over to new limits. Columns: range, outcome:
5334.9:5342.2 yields 11.8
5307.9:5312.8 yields 13.1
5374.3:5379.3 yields 12.7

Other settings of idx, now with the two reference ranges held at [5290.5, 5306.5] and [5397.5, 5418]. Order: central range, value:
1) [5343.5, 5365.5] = -1.3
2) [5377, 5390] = -1.0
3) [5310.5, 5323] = -0.2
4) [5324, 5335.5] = 0.4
